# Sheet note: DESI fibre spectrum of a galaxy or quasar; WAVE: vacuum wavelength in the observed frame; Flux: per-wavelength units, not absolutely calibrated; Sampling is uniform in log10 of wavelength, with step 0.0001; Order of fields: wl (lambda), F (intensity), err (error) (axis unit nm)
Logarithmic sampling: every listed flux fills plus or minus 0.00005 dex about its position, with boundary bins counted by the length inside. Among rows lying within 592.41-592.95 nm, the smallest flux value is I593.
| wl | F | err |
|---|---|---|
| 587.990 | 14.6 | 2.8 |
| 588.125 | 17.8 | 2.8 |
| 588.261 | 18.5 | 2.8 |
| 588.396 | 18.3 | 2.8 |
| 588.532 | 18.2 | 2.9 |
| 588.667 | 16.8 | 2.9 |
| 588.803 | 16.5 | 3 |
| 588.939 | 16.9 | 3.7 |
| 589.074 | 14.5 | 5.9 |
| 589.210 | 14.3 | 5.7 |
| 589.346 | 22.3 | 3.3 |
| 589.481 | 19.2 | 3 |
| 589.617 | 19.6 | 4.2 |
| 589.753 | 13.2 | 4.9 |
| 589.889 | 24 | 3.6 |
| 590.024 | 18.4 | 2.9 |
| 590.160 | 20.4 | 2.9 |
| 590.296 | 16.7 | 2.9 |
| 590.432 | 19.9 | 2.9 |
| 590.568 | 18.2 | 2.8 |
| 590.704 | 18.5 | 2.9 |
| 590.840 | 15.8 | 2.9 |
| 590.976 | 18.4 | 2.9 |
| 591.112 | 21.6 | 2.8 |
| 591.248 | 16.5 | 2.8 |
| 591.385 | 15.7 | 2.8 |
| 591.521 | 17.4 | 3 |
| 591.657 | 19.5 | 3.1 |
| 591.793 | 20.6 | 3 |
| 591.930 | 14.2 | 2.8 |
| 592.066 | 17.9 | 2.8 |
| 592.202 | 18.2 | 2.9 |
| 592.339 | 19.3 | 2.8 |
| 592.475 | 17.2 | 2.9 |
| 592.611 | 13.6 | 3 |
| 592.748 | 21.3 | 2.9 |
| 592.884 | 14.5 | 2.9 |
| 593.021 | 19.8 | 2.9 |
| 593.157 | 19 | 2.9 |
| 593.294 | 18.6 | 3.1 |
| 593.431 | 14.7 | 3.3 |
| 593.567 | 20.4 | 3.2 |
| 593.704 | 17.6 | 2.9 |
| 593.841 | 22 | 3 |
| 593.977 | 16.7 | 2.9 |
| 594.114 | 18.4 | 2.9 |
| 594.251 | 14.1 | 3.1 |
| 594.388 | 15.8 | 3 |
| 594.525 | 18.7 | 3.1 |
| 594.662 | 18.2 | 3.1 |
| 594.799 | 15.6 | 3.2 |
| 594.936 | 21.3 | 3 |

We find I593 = 13.6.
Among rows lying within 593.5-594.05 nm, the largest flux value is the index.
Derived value 22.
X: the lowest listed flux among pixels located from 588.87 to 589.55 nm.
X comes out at 14.3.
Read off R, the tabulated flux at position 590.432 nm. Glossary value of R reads 19.9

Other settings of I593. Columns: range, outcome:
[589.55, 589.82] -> 13.2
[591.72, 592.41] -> 14.2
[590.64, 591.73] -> 15.7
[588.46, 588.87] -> 16.5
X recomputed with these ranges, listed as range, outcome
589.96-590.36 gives 16.7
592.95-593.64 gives 14.7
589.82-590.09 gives 18.4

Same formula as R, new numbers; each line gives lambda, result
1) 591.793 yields 20.6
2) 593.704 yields 17.6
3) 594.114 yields 18.4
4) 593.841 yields 22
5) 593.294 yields 18.6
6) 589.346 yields 22.3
